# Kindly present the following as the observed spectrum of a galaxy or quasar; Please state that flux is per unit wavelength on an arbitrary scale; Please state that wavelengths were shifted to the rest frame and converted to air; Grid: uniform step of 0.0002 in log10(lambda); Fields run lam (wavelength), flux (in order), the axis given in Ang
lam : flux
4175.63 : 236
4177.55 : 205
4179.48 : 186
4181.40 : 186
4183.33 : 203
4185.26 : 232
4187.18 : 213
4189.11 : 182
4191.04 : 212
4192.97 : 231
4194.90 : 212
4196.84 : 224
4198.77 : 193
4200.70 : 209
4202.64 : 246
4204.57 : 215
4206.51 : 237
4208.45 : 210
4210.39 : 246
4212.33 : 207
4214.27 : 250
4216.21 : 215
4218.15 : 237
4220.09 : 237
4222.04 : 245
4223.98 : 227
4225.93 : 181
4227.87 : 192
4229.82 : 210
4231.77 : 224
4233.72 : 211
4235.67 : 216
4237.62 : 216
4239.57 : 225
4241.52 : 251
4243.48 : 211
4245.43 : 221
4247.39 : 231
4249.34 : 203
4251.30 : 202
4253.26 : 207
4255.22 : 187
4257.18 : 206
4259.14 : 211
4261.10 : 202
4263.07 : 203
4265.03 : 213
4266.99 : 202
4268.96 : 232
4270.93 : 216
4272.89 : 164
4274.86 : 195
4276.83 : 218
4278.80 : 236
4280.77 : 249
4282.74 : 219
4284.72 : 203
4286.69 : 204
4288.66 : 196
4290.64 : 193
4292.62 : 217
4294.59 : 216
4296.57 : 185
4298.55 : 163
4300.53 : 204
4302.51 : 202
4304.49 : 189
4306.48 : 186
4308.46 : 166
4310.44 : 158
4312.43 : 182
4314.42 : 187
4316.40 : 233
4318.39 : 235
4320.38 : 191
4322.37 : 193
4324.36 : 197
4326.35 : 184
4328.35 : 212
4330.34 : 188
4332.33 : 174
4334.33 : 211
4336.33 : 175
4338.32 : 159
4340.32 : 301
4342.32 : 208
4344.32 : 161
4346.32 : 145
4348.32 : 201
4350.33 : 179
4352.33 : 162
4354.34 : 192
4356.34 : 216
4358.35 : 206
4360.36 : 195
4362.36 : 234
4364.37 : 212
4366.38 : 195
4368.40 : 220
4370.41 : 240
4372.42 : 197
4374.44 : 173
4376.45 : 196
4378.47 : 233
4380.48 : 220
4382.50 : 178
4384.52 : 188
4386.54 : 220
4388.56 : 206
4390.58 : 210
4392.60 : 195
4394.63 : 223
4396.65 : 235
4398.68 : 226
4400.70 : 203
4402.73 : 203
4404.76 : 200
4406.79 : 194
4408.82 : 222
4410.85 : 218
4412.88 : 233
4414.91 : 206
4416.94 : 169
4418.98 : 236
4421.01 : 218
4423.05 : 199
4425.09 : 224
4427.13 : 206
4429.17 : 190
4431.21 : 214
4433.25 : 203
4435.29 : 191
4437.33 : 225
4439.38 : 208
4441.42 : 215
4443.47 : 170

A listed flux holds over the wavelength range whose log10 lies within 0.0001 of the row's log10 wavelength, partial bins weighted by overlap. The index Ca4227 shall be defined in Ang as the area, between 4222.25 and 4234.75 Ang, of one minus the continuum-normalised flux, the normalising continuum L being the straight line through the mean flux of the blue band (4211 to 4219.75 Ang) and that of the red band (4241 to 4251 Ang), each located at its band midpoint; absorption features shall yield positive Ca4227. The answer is 0.9 Ang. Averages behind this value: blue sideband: 229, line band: 210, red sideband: 221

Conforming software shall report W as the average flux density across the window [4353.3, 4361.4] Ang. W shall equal 202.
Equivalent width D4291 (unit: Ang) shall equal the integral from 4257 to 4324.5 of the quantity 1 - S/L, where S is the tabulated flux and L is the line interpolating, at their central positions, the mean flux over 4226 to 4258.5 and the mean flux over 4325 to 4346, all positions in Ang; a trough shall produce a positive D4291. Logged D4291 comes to 0.6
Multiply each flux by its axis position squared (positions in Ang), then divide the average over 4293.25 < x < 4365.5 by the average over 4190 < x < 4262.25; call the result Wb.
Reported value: 0.94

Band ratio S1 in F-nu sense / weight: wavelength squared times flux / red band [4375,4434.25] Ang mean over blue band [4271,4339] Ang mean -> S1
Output 1.1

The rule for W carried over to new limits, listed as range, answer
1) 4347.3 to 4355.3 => 183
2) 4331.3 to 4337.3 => 187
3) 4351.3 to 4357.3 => 190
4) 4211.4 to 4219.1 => 227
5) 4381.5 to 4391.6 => 200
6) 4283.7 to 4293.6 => 202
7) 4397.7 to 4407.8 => 205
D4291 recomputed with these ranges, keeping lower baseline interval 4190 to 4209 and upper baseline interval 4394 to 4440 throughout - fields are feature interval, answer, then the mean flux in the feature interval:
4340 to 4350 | 0.87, 195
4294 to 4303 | 0.94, 193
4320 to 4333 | 1.36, 192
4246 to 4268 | 1.05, 206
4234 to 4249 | -0.39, 223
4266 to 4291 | 0.66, 210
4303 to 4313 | 1.75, 177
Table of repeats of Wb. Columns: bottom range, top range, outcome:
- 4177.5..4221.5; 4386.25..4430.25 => 1.07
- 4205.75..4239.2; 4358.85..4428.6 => 1.03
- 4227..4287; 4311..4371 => 0.97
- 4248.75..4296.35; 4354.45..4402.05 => 1.06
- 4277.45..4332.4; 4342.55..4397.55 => 1.04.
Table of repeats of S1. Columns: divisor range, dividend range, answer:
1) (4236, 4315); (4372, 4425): 1.08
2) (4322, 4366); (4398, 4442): 1.11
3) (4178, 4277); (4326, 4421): 1.02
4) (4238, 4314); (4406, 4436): 1.09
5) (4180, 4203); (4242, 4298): 1.03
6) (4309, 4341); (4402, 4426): 1.11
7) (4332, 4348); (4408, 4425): 1.14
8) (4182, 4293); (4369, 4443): 1.05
